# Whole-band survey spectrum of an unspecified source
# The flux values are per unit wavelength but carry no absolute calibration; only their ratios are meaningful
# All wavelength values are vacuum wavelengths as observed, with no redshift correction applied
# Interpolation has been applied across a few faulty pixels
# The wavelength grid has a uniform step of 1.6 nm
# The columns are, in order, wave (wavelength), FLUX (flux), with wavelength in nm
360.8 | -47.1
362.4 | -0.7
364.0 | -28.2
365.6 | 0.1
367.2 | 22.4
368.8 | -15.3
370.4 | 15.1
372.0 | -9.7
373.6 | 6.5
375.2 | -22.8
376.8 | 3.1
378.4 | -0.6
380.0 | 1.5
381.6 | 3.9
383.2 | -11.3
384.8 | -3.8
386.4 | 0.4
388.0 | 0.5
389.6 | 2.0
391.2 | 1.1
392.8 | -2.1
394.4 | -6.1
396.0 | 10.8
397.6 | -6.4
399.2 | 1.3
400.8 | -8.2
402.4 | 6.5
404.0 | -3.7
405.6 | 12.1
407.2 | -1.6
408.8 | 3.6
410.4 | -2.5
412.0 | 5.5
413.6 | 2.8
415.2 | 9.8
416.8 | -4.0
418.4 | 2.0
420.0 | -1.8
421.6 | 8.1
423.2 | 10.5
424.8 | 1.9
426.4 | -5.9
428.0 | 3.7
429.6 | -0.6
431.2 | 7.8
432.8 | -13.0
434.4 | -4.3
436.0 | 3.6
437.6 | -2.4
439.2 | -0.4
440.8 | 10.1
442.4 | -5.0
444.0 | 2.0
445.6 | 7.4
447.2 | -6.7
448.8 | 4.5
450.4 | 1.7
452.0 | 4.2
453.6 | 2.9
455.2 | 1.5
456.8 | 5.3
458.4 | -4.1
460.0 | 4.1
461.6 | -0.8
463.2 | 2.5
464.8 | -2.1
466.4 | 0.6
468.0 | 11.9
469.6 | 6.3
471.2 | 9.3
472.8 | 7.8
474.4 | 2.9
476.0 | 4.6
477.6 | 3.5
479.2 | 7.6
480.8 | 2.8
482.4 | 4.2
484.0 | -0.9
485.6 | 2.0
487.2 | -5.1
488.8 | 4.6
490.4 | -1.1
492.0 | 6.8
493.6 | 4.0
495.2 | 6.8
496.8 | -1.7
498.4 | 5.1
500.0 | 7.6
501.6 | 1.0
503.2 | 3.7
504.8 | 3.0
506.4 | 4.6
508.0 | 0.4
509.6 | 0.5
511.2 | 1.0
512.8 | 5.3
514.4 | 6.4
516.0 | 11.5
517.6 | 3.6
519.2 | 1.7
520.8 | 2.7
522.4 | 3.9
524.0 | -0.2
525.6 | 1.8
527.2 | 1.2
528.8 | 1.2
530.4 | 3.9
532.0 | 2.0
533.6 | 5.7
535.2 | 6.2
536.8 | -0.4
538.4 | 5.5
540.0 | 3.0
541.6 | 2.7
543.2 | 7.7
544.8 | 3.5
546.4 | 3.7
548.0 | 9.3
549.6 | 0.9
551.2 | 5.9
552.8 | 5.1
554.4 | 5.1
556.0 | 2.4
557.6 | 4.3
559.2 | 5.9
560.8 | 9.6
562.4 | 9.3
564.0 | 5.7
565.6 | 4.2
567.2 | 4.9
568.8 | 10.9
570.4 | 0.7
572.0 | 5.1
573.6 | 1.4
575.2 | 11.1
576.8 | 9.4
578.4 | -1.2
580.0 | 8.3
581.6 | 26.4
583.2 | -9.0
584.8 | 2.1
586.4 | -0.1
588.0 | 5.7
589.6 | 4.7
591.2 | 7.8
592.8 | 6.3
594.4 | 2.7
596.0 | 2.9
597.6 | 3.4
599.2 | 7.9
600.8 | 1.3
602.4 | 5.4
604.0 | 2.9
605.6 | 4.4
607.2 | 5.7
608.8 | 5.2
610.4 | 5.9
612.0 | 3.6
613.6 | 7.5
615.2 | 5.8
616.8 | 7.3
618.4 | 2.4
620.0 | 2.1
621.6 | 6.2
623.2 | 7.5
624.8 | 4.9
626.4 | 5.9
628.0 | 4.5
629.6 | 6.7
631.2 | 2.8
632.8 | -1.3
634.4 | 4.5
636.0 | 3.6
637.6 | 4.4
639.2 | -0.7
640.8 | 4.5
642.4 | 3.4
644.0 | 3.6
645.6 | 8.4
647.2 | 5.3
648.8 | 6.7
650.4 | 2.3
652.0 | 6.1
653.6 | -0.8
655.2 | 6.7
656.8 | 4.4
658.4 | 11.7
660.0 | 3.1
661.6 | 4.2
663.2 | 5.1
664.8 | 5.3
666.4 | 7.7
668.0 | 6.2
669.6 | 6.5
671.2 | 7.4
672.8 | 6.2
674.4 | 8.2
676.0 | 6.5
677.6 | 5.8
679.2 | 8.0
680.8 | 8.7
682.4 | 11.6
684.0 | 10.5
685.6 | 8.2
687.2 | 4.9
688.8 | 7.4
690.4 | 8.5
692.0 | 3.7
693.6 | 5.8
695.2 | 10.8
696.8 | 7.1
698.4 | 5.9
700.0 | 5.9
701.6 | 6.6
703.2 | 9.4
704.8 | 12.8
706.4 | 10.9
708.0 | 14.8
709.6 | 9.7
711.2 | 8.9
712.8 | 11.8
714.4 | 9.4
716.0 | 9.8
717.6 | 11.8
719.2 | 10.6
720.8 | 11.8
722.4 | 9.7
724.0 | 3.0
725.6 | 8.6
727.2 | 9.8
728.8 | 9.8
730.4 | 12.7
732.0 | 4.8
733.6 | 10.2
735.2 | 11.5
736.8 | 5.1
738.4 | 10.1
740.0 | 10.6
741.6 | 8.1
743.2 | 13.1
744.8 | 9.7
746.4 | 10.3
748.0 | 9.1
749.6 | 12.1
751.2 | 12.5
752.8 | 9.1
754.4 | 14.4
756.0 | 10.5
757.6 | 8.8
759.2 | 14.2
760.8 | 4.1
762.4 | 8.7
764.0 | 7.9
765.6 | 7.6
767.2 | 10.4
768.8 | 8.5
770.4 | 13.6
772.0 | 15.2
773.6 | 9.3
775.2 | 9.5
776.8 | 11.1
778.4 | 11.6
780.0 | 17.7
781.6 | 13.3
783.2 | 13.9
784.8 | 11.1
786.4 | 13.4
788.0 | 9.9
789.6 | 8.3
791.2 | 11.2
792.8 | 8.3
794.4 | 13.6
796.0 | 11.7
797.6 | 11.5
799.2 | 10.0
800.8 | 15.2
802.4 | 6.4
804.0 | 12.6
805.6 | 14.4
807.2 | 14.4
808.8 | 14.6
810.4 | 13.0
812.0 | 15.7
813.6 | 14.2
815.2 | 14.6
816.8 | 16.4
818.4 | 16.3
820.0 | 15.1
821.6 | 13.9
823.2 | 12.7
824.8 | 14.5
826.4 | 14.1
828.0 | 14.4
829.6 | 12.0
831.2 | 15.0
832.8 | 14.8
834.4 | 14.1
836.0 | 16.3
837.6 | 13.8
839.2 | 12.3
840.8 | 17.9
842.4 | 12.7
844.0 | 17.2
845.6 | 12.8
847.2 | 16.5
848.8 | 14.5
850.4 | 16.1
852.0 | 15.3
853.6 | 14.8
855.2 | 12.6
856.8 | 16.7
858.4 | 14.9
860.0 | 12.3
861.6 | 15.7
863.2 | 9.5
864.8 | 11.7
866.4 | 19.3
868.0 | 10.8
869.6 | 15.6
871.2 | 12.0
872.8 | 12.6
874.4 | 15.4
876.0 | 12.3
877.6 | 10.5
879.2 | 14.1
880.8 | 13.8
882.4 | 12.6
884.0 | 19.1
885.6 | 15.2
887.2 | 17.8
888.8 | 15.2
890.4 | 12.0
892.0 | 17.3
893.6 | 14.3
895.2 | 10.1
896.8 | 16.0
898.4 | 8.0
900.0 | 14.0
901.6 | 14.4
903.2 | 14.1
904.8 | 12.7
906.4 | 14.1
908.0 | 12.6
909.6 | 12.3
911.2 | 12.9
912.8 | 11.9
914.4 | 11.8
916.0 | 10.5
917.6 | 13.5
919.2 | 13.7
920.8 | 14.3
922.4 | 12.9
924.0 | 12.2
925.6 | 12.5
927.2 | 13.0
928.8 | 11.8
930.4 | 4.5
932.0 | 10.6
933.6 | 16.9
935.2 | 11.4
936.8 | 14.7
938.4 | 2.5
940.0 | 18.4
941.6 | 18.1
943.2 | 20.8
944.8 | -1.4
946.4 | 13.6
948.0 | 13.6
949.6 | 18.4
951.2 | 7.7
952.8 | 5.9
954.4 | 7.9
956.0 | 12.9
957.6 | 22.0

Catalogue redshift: 0.764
